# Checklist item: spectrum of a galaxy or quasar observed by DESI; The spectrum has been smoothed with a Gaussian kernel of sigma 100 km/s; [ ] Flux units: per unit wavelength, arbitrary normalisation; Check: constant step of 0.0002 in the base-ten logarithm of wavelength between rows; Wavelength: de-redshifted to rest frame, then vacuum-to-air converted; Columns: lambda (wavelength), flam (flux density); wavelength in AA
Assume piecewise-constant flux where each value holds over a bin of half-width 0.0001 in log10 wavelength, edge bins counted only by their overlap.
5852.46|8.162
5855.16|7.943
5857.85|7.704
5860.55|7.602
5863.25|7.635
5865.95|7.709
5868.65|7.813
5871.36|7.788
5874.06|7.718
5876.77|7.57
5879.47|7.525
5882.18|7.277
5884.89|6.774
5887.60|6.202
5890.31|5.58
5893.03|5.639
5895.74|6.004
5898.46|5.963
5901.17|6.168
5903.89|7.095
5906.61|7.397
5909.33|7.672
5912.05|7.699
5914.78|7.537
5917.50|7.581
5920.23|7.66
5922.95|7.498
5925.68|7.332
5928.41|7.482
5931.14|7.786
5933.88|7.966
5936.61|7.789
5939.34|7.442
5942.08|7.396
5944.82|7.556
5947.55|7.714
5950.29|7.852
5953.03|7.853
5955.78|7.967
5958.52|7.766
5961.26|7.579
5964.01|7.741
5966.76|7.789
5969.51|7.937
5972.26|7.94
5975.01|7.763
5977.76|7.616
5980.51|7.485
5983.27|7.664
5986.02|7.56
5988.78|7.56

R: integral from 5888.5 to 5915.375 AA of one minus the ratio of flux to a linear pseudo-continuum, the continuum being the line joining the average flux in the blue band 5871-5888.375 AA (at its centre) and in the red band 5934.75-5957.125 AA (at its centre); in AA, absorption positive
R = 2.8 AA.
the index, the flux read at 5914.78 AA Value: 7.537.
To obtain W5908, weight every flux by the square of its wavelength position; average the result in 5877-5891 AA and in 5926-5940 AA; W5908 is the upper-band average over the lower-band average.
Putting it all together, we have 1.15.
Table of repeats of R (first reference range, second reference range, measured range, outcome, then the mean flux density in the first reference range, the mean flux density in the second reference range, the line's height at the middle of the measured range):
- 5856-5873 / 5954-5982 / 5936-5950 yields 0.3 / 7.72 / 7.76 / 7.75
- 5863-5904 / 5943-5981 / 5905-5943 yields -1.3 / 6.88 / 7.76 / 7.33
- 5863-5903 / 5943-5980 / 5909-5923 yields -0.7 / 6.87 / 7.76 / 7.25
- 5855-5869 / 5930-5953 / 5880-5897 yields 3.1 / 7.72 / 7.7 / 7.71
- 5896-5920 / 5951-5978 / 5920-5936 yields -0.6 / 7.11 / 7.8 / 7.36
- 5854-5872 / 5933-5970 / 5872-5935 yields 5.2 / 7.74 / 7.73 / 7.74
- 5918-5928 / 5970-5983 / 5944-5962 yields -0.3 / 7.5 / 7.71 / 7.62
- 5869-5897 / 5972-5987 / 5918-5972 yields -2.4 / 6.85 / 7.66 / 7.37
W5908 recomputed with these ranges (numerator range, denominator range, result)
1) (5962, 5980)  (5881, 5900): 1.29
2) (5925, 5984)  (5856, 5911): 1.12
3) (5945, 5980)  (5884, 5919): 1.18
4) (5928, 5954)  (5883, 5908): 1.23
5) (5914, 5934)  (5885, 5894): 1.29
